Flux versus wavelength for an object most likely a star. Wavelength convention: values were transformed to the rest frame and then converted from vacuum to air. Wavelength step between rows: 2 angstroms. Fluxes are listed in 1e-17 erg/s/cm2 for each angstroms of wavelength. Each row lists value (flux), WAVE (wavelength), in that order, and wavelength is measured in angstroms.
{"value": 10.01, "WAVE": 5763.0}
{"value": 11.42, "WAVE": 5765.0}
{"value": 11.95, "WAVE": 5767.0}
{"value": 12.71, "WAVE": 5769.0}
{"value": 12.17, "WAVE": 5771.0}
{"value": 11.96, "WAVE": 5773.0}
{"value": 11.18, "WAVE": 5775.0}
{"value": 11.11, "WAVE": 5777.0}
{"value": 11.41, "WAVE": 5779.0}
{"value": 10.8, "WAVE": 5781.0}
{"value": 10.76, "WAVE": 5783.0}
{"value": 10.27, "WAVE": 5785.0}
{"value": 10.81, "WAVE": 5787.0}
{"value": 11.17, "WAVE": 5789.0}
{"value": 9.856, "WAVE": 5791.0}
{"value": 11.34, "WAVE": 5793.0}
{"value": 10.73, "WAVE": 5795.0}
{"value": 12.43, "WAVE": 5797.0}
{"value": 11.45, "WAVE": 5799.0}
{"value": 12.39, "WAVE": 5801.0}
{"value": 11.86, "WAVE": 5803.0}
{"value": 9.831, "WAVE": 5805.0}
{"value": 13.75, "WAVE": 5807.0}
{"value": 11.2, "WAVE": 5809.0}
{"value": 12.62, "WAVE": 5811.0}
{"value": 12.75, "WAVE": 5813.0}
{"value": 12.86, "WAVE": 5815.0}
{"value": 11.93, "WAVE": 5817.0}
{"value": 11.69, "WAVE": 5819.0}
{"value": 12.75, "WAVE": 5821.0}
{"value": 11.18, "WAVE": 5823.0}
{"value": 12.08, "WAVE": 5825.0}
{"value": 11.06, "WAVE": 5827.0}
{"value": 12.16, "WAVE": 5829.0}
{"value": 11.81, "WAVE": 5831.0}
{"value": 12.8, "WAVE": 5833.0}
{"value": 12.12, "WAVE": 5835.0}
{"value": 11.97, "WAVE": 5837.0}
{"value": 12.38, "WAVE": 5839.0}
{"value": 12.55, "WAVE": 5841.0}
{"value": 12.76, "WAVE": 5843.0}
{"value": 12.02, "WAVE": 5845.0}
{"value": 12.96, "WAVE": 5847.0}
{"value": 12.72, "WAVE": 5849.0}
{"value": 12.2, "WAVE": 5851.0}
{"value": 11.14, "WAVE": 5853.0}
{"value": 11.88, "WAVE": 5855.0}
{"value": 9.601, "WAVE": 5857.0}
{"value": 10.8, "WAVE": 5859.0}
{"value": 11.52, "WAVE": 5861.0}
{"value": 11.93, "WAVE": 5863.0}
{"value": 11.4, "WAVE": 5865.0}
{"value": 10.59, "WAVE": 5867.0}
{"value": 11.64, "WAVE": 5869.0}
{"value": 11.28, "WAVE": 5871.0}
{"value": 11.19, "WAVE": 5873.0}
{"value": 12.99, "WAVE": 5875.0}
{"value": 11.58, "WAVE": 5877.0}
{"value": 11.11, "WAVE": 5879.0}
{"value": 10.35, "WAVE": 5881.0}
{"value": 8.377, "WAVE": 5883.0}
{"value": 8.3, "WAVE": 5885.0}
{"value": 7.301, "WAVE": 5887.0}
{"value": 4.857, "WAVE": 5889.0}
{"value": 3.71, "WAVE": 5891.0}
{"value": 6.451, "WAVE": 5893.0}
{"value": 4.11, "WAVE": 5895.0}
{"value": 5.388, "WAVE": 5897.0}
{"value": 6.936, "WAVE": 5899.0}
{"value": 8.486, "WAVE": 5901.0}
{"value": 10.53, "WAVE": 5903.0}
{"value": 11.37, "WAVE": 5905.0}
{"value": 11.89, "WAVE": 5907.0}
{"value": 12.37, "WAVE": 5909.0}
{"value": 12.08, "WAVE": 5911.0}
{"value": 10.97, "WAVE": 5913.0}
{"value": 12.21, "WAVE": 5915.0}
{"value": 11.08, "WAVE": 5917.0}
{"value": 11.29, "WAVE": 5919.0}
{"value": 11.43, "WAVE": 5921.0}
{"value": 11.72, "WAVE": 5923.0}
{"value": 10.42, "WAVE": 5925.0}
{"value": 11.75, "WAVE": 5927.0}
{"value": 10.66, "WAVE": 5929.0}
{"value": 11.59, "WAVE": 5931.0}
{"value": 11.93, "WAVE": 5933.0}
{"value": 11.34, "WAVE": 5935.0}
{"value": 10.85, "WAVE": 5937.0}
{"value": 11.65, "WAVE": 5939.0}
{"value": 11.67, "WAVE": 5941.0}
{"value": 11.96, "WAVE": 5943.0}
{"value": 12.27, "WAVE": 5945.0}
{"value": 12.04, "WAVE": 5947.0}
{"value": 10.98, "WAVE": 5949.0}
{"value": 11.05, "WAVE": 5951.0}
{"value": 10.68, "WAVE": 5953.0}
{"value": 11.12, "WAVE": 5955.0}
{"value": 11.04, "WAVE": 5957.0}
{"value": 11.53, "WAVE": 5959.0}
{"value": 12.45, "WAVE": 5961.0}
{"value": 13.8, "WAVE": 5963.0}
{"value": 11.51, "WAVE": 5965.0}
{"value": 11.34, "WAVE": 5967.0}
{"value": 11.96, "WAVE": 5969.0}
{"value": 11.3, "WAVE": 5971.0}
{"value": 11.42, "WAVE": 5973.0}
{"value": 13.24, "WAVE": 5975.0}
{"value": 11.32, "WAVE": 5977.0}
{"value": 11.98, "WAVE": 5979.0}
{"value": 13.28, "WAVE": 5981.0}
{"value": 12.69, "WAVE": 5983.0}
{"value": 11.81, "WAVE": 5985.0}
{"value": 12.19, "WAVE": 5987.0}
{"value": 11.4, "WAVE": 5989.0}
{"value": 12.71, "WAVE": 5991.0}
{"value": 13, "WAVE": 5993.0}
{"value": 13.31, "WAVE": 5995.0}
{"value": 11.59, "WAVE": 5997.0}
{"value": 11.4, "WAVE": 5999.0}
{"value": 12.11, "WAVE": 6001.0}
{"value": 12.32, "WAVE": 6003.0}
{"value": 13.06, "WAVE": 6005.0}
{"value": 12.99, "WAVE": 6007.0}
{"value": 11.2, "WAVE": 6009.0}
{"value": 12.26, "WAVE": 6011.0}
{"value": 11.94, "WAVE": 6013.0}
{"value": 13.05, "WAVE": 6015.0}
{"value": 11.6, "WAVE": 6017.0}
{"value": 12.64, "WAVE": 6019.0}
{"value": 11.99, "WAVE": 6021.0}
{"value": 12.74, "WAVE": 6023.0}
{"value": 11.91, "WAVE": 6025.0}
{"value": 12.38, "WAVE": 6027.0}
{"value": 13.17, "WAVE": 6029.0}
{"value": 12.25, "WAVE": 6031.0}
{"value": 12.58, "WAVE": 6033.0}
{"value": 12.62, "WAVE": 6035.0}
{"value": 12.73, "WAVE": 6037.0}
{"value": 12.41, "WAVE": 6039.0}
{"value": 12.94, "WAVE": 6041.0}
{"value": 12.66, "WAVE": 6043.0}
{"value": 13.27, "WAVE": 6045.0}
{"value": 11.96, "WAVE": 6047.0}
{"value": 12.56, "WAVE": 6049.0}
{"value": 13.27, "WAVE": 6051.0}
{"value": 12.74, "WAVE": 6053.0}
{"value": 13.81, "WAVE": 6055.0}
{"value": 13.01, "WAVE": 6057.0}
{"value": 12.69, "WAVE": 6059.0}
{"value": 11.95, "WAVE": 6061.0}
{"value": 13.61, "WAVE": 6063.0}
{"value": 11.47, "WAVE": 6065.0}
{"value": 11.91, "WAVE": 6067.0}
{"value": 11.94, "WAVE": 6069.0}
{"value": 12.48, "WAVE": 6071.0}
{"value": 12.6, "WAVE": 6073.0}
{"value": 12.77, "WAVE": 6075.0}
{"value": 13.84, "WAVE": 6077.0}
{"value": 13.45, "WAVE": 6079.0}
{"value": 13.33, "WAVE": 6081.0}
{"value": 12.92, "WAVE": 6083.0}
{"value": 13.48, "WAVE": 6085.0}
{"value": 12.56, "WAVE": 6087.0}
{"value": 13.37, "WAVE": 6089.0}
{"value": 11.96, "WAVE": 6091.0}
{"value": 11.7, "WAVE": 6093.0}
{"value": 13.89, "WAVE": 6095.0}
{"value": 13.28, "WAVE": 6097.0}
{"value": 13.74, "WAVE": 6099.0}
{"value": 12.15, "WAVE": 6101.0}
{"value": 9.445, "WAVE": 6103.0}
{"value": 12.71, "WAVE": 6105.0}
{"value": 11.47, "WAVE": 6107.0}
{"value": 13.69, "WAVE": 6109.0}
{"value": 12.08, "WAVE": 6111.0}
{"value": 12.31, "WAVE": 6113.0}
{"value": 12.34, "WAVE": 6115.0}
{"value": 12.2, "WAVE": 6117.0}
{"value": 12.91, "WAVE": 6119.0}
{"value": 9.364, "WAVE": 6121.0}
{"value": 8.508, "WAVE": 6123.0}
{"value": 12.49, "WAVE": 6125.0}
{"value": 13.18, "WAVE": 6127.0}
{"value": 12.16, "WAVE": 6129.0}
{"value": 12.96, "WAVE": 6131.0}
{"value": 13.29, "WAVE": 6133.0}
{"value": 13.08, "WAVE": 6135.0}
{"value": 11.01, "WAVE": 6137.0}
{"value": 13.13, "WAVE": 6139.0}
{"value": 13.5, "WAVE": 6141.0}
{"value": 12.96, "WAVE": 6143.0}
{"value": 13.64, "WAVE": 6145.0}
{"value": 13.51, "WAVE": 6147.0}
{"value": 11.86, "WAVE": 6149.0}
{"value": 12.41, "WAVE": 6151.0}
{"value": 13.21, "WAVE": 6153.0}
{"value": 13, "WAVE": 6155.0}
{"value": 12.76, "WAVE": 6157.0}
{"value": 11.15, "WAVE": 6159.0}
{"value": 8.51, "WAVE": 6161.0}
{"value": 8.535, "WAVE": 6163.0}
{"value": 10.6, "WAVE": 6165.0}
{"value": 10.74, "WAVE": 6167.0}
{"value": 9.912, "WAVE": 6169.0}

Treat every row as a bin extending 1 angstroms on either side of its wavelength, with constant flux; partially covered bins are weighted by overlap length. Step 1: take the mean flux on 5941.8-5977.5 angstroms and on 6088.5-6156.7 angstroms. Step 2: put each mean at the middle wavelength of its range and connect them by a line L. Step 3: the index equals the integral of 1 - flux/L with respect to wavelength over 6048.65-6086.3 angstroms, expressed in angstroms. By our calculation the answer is -2.0 angstroms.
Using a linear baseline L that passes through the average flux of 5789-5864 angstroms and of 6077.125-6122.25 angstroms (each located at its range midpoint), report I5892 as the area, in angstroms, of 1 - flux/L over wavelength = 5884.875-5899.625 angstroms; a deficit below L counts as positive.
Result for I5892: 7.73 angstroms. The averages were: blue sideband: 11.9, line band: 5.71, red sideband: 12.5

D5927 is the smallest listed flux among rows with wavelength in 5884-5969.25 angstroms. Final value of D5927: 3.71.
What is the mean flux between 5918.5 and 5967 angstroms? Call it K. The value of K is 11.5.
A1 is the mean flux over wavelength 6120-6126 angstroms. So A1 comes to 10.1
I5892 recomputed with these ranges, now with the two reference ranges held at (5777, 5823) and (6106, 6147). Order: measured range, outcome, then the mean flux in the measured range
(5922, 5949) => 0.9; 11.5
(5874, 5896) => 6.8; 8.1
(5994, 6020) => -0.5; 12.3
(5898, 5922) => 1.9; 10.9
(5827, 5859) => -0.9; 12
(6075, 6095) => -1.2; 13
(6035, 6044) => -0.4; 12.7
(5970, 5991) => -0.2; 12.1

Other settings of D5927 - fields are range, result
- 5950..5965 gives 10.68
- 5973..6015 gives 11.2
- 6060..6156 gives 8.508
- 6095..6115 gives 9.445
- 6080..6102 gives 11.7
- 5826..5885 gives 8.3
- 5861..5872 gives 10.59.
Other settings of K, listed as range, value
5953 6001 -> 12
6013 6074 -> 12.6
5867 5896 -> 8.86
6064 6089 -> 12.8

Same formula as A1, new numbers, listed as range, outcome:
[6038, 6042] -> 12.7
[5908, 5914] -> 11.8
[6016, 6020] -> 12.1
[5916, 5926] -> 11.2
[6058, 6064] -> 12.8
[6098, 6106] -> 12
